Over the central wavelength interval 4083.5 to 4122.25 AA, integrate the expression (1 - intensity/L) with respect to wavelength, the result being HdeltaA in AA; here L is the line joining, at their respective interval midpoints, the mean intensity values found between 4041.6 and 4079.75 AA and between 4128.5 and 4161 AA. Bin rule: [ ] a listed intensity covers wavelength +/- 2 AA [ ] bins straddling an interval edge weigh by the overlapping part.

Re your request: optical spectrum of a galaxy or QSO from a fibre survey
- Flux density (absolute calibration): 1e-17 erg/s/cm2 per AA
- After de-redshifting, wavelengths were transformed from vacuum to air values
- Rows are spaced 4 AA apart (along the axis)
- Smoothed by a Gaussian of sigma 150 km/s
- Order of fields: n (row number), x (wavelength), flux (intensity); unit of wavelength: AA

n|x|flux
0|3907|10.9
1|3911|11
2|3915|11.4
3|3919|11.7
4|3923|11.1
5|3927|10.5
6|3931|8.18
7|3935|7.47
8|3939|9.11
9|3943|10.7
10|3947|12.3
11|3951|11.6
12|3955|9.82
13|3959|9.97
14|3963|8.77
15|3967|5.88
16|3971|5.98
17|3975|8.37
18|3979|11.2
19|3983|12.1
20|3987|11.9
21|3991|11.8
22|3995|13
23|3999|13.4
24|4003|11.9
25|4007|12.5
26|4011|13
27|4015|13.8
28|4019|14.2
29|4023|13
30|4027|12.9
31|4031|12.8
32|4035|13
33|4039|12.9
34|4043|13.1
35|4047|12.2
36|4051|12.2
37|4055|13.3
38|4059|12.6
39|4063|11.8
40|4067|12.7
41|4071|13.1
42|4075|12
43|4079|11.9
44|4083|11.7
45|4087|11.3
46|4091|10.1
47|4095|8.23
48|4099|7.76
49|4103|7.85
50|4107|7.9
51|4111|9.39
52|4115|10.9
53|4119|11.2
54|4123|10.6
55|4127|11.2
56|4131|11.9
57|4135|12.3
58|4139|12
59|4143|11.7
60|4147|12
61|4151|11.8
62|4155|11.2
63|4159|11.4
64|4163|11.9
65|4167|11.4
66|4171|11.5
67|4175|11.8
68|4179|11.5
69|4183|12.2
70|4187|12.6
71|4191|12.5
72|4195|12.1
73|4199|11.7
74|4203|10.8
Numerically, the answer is 8.3 AA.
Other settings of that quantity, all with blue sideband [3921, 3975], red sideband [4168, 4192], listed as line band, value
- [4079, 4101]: 1.84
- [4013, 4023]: -3.65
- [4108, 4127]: 1.35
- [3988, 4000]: -3.39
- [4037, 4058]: -4.60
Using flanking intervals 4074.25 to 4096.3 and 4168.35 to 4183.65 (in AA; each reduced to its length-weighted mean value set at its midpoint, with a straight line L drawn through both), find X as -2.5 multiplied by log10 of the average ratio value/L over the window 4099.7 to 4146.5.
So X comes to 0.06 mag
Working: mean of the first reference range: 10.9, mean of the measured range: 10.6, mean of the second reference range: 11.7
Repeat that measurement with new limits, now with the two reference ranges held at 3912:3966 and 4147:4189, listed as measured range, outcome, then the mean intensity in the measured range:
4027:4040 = -0.19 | 12.9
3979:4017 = -0.19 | 12.5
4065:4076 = -0.15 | 12.7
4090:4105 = 0.32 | 8.38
